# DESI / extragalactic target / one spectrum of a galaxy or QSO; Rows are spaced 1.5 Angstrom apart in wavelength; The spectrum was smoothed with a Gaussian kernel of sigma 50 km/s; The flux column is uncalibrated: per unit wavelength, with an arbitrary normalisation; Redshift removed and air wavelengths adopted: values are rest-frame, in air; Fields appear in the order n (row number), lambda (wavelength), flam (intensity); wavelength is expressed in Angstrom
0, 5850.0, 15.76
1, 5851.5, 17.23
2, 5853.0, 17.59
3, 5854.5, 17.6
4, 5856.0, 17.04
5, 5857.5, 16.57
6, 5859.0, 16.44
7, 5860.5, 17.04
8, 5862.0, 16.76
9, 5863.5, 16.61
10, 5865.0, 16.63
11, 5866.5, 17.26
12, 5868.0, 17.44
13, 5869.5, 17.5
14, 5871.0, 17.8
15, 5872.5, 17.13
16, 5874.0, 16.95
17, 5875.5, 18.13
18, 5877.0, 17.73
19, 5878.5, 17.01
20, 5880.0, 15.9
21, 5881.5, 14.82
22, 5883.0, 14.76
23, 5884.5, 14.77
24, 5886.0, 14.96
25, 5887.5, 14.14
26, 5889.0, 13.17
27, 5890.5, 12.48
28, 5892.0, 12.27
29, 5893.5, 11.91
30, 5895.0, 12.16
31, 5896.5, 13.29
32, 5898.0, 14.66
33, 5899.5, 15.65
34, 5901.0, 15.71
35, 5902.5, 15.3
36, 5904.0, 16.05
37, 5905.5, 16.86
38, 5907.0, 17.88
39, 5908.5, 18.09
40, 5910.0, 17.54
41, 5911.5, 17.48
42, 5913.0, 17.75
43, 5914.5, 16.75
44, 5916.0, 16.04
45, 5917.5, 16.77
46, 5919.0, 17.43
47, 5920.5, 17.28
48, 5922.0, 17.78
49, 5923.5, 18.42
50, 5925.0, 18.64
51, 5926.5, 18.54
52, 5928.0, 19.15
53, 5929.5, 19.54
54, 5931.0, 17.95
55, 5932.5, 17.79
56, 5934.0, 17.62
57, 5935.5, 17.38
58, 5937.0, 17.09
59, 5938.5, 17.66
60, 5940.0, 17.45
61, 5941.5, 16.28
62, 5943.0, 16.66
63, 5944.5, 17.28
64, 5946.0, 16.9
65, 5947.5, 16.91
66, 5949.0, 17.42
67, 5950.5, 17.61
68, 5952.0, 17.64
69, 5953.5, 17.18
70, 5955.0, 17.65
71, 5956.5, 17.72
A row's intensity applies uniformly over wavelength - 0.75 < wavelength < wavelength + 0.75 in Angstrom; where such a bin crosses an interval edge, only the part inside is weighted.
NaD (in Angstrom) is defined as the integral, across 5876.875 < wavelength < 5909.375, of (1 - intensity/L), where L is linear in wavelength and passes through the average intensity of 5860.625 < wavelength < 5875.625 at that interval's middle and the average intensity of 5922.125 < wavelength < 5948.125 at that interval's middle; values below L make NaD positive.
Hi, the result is 4.6 Angstrom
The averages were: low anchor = 17.2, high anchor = 17.7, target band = 14.9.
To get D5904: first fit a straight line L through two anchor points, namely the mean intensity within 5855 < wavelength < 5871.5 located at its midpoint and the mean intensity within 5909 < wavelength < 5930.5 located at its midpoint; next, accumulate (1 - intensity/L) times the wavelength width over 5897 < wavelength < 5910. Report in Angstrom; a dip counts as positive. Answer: 0.95 Angstrom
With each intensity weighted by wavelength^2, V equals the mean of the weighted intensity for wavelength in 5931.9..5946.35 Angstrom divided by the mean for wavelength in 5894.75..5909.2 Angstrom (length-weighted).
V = 1.11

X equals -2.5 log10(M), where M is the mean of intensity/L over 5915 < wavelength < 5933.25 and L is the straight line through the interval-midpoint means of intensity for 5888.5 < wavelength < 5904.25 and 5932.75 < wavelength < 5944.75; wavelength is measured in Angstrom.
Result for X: -0.12 mag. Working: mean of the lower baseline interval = 13.8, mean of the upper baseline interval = 17.2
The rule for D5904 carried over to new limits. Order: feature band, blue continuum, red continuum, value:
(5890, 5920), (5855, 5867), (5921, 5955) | 2.89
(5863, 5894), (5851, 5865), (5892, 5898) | -2.25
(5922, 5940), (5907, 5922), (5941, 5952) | -0.98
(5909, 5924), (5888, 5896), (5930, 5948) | -2.35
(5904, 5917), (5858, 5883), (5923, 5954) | 0.09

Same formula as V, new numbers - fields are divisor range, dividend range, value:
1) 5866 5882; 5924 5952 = 1.06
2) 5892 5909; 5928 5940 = 1.20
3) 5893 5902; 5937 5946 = 1.24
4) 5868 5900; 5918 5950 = 1.19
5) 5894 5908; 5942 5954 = 1.14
